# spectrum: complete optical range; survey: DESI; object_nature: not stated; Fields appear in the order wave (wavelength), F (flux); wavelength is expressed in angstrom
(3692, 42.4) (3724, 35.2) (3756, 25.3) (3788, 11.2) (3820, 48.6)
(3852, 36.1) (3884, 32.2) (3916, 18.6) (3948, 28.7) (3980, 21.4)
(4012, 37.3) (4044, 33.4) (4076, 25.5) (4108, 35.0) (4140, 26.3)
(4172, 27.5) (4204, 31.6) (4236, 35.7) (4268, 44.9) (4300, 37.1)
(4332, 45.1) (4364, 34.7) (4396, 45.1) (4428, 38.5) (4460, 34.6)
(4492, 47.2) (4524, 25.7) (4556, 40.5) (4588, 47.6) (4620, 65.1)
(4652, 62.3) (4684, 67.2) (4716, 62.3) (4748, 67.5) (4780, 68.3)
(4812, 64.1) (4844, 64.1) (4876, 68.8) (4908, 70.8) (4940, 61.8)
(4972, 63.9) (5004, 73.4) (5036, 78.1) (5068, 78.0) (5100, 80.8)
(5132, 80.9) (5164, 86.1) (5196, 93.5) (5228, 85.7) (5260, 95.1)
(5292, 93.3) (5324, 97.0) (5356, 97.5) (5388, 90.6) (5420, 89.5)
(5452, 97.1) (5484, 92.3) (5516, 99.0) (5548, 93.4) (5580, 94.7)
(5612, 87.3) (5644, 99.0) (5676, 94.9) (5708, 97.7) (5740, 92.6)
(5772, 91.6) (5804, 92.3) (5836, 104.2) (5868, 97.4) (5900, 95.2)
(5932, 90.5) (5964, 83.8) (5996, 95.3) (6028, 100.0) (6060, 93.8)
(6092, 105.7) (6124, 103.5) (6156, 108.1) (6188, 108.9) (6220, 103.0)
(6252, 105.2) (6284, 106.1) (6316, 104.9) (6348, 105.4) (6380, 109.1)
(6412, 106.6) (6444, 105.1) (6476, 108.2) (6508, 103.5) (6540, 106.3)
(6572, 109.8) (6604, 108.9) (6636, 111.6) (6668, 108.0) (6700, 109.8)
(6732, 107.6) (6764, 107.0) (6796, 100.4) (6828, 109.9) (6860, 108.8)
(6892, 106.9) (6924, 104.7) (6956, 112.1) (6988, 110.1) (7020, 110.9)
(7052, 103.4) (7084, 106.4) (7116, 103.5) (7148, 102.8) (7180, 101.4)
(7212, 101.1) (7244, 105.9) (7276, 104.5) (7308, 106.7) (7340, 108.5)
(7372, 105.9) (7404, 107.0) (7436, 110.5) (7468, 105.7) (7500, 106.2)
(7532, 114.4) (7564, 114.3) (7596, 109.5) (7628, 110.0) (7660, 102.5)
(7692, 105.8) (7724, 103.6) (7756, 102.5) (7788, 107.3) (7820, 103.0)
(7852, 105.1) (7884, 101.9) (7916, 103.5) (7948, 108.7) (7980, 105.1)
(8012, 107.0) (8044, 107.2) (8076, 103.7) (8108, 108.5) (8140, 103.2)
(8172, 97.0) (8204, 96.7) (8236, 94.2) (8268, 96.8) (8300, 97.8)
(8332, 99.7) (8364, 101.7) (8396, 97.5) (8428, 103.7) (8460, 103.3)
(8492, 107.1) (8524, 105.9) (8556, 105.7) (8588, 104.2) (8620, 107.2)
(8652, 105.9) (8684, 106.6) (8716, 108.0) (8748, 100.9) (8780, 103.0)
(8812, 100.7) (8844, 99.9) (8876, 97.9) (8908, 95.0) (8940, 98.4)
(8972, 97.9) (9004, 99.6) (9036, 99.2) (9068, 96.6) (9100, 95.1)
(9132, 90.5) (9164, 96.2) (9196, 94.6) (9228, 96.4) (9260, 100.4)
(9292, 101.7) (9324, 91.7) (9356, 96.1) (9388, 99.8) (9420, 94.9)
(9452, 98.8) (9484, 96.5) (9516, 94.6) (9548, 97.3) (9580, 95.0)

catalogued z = 0.15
